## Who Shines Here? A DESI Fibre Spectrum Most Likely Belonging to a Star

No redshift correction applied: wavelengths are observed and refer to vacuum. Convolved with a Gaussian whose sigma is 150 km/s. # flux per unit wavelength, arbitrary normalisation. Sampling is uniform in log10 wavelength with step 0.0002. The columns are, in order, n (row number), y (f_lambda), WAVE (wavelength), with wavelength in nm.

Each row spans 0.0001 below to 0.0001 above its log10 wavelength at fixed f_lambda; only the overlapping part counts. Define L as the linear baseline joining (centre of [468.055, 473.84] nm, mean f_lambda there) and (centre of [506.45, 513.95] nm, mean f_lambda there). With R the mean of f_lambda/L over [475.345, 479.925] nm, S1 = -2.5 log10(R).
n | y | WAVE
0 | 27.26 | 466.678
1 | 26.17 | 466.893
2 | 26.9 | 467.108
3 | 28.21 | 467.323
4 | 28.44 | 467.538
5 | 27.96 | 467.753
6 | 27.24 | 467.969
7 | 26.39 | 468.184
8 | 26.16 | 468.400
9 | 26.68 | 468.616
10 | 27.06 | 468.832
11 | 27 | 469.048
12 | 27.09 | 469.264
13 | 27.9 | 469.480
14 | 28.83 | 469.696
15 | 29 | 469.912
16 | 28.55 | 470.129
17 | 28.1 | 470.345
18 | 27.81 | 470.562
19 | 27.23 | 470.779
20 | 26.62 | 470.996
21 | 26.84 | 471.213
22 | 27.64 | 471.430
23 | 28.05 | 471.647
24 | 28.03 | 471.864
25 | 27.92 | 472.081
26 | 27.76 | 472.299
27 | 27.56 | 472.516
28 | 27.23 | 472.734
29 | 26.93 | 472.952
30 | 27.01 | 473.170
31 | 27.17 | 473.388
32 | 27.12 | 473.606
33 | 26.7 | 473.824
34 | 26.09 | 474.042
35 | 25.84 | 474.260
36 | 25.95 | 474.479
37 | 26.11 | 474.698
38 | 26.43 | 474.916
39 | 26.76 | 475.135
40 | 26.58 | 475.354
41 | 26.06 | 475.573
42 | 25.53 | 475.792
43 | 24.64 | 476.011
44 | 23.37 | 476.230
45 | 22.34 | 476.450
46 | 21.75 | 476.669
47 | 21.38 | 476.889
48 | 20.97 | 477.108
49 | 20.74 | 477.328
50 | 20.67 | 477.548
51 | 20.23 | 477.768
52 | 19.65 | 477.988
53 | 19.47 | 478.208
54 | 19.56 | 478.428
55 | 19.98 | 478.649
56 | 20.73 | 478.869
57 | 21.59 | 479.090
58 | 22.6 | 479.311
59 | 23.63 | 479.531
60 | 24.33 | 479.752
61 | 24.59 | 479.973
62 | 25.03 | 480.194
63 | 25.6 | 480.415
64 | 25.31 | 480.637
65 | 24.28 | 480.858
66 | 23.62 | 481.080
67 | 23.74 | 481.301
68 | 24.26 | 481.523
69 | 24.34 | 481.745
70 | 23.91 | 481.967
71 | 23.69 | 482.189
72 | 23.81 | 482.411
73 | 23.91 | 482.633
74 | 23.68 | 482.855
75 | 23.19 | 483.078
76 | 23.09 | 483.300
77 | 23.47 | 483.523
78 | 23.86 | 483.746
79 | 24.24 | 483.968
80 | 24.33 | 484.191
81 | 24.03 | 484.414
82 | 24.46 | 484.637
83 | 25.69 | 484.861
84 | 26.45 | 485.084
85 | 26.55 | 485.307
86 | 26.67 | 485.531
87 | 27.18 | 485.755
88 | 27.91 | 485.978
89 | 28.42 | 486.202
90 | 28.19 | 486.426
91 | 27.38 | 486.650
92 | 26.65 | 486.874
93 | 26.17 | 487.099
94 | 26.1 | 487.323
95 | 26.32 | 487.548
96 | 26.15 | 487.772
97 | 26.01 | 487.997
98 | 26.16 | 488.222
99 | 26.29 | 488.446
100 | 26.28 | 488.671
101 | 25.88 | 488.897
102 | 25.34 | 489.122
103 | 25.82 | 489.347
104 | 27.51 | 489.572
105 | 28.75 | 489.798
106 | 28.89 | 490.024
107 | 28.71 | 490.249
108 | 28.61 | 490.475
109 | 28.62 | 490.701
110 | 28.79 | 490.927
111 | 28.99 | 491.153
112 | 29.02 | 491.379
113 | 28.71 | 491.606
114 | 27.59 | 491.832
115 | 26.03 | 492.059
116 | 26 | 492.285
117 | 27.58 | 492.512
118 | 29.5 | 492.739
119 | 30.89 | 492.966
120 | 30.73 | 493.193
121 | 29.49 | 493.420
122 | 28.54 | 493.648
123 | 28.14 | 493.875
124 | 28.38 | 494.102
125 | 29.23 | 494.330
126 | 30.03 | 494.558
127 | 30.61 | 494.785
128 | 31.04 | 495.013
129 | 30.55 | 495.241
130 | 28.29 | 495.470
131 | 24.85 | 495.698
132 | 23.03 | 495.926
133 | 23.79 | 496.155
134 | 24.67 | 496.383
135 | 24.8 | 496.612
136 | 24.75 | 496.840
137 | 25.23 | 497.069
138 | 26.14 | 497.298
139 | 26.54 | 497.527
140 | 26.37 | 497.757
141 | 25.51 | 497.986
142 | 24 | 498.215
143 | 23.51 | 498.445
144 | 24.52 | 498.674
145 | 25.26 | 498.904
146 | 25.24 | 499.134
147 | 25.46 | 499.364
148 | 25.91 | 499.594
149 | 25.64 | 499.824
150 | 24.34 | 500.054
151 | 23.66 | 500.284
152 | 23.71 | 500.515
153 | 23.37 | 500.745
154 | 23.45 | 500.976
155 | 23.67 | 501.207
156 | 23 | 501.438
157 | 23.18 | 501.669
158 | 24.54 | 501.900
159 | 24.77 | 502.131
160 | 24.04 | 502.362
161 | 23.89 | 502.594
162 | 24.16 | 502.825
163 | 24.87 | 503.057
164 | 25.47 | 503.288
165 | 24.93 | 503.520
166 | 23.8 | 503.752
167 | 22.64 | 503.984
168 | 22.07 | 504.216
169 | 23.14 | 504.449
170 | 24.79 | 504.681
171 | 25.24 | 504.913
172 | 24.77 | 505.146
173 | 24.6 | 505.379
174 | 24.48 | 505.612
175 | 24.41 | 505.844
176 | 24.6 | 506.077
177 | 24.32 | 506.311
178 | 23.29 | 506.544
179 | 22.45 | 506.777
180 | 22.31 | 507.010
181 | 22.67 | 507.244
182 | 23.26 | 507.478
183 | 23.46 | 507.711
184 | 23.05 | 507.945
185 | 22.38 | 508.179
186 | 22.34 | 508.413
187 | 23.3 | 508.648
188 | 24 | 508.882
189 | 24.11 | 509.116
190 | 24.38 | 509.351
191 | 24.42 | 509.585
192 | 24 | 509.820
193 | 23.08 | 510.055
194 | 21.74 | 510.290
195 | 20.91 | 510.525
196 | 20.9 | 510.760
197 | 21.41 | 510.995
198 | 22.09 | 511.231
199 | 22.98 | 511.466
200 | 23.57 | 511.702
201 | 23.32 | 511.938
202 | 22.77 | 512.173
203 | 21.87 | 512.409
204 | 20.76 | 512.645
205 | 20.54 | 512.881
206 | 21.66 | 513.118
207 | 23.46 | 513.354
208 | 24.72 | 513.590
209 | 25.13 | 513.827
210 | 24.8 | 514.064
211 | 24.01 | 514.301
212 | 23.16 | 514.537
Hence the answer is 0.203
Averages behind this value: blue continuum 27.4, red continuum 22.8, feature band 22.1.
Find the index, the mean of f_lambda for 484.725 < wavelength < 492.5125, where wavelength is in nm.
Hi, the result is 27.2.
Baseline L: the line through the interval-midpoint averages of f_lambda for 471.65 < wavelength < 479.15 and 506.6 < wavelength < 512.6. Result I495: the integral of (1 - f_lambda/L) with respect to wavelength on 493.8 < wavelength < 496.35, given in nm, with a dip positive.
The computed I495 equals -0.48 nm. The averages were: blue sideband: 24.3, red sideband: 22.8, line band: 27.9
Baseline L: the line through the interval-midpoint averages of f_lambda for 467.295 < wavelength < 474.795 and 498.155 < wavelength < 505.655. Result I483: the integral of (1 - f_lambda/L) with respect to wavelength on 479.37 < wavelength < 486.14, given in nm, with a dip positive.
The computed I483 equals 0.39 nm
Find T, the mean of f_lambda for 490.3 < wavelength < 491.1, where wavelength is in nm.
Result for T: 28.7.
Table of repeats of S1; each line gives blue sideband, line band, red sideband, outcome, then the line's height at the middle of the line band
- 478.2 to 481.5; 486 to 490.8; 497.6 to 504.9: -0.15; 23.6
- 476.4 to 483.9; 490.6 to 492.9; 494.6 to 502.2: -0.16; 24.4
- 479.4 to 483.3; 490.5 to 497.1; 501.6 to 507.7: -0.16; 24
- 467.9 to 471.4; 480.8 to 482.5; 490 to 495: 0.18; 28.2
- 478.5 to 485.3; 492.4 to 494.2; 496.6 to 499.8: -0.17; 24.8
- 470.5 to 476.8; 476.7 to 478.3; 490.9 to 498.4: 0.28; 26.6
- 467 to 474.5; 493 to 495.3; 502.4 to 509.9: -0.19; 25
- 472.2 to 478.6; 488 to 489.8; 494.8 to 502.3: -0.06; 24.8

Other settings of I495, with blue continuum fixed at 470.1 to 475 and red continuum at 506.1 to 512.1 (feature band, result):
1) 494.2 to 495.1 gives -0.20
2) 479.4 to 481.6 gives 0.15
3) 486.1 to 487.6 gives -0.09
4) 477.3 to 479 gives 0.41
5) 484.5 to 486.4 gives -0.08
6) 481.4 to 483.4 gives 0.17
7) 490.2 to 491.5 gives -0.19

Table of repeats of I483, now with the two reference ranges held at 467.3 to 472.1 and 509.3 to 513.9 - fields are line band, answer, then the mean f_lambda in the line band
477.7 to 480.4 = 0.46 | 21.9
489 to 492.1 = -0.35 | 28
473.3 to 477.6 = 0.36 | 24.6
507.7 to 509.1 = -0.01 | 23.1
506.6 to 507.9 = 0.02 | 22.9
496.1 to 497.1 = -0.01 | 24.7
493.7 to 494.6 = -0.15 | 28.8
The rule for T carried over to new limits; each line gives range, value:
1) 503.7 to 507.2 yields 23.8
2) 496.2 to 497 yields 24.7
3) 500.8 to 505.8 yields 24.1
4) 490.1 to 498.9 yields 27.4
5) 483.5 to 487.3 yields 26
